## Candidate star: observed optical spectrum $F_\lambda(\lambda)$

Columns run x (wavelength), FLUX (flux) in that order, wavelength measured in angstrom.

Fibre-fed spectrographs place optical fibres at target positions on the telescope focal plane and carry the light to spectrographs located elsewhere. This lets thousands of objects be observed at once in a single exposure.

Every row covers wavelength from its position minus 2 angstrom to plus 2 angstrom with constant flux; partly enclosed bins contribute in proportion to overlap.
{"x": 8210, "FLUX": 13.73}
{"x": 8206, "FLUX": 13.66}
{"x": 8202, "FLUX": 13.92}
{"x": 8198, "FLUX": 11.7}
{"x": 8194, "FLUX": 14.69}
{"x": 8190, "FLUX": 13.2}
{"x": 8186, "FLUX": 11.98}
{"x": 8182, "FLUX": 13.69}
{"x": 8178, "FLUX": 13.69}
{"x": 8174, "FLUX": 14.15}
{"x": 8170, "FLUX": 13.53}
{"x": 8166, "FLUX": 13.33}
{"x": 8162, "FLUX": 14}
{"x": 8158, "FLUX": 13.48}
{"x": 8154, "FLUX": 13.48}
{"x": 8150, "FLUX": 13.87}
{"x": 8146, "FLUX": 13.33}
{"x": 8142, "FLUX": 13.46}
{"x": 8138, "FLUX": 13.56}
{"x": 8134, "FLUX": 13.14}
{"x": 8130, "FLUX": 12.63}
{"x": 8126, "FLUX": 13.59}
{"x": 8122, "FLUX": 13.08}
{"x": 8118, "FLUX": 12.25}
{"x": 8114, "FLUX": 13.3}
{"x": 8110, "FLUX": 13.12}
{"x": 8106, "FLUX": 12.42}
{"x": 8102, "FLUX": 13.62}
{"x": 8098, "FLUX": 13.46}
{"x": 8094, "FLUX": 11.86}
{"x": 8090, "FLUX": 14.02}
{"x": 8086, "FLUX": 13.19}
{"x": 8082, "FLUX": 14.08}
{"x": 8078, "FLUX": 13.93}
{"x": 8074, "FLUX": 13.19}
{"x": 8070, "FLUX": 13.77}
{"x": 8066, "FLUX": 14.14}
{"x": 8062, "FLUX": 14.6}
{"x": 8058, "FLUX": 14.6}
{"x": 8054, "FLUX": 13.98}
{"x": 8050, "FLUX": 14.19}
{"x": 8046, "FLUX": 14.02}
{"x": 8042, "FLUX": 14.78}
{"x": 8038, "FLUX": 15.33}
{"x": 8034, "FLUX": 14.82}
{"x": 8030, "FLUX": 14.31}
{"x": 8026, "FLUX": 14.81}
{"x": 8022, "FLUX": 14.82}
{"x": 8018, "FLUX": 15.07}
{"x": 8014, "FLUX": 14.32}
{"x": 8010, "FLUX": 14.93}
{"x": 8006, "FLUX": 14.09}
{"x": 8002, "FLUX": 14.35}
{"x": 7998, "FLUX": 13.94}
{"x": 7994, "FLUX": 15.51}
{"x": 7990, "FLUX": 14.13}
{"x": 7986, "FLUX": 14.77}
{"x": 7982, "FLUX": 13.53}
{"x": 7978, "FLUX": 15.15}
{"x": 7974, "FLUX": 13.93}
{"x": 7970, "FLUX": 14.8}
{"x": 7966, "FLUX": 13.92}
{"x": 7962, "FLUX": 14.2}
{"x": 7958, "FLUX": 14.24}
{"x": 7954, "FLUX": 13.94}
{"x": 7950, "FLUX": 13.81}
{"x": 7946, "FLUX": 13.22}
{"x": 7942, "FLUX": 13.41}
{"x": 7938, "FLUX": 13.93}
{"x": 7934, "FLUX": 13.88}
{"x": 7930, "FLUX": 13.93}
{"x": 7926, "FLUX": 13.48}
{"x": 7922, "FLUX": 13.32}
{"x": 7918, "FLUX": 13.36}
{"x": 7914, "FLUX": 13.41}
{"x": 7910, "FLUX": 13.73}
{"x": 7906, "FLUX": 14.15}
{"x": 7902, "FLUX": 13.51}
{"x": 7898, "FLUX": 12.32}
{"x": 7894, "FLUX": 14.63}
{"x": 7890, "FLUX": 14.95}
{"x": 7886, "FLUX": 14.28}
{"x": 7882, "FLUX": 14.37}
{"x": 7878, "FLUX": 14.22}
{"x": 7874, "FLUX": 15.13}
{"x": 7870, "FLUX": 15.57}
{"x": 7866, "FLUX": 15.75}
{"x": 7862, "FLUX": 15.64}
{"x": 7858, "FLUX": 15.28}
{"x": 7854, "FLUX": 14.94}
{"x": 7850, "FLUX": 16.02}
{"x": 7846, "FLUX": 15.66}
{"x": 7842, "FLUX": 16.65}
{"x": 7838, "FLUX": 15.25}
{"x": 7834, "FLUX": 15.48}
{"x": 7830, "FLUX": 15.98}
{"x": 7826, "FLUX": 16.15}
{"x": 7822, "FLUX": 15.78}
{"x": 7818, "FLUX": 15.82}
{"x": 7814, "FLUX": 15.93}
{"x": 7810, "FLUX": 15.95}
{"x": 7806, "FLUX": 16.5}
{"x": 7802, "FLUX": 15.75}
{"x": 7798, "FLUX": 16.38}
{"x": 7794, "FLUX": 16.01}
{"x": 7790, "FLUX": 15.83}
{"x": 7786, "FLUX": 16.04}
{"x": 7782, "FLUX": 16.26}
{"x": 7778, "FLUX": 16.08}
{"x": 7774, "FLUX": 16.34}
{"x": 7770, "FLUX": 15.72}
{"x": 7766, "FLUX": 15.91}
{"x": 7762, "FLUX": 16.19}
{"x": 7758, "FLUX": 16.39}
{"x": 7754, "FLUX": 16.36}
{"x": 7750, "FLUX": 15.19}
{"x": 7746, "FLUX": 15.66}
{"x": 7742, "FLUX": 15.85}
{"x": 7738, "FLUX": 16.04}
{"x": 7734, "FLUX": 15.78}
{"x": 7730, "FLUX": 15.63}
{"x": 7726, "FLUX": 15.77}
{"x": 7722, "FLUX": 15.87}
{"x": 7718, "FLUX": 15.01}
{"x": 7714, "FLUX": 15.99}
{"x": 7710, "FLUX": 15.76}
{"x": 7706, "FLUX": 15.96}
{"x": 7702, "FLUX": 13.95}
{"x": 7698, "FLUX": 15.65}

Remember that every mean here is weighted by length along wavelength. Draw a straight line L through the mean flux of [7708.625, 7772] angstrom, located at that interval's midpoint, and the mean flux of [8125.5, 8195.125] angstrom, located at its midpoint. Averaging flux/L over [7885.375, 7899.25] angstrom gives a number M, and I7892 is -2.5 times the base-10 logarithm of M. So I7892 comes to 0.06 mag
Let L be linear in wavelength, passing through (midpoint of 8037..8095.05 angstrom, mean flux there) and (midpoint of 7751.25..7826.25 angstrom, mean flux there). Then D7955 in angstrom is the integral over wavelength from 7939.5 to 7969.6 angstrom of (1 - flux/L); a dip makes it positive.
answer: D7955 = 1.92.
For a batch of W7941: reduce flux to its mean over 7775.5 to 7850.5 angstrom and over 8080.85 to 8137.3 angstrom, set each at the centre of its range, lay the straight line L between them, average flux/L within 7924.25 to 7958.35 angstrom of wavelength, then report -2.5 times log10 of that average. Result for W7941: 0.08 mag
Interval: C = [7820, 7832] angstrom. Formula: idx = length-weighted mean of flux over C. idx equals 16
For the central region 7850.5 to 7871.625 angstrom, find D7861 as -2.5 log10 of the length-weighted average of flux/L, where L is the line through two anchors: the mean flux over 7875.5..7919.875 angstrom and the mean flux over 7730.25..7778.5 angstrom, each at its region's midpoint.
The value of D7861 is -0.08 mag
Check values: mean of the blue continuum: 15.9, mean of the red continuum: 13.9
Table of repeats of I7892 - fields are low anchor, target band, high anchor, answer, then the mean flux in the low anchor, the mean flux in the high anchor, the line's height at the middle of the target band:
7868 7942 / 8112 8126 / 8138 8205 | 0.049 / 14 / 13.5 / 13.6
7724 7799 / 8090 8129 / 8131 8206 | 0.065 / 16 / 13.4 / 13.8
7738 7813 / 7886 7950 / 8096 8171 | 0.093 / 16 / 13.3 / 14.9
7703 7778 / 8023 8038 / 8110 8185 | -0.049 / 15.8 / 13.4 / 14.1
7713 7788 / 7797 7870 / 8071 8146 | -0.037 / 15.9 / 13.2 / 15.3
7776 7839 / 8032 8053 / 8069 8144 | -0.059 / 16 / 13.2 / 13.8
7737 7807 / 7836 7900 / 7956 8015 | 0.018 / 16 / 14.4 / 15.3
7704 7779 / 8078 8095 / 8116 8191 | 0.024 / 15.9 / 13.3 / 13.8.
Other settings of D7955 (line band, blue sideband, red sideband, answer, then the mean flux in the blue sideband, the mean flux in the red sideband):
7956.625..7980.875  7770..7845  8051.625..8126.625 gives 0.4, 16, 13.5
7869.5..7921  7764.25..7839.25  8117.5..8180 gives 4.1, 16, 13.4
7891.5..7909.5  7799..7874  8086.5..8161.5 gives 1.8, 15.8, 13.2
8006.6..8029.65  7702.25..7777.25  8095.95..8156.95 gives -1.3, 15.8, 13.2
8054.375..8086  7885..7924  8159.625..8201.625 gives -1.0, 13.8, 13.4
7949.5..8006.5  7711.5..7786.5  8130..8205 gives 1.0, 15.9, 13.4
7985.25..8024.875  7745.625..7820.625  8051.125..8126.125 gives -1.1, 16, 13.5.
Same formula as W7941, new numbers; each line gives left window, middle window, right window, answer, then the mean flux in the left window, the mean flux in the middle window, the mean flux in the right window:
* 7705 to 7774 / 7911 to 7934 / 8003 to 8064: 0.11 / 15.8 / 13.5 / 14.6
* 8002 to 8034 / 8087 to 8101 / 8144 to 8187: 0.07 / 14.6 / 13.2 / 13.5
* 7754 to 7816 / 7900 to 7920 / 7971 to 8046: 0.12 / 16.1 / 13.6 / 14.6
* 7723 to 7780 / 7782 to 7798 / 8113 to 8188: -0.03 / 15.9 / 16.1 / 13.3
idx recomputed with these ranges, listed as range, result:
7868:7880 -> 15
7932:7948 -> 13.6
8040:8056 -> 14.2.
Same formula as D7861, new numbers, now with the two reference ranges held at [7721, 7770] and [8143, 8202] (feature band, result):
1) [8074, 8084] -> 0.01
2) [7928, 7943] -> 0.07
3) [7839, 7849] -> -0.05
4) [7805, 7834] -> -0.03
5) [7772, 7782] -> -0.04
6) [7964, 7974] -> 0.03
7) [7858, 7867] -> -0.03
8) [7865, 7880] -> 0.00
